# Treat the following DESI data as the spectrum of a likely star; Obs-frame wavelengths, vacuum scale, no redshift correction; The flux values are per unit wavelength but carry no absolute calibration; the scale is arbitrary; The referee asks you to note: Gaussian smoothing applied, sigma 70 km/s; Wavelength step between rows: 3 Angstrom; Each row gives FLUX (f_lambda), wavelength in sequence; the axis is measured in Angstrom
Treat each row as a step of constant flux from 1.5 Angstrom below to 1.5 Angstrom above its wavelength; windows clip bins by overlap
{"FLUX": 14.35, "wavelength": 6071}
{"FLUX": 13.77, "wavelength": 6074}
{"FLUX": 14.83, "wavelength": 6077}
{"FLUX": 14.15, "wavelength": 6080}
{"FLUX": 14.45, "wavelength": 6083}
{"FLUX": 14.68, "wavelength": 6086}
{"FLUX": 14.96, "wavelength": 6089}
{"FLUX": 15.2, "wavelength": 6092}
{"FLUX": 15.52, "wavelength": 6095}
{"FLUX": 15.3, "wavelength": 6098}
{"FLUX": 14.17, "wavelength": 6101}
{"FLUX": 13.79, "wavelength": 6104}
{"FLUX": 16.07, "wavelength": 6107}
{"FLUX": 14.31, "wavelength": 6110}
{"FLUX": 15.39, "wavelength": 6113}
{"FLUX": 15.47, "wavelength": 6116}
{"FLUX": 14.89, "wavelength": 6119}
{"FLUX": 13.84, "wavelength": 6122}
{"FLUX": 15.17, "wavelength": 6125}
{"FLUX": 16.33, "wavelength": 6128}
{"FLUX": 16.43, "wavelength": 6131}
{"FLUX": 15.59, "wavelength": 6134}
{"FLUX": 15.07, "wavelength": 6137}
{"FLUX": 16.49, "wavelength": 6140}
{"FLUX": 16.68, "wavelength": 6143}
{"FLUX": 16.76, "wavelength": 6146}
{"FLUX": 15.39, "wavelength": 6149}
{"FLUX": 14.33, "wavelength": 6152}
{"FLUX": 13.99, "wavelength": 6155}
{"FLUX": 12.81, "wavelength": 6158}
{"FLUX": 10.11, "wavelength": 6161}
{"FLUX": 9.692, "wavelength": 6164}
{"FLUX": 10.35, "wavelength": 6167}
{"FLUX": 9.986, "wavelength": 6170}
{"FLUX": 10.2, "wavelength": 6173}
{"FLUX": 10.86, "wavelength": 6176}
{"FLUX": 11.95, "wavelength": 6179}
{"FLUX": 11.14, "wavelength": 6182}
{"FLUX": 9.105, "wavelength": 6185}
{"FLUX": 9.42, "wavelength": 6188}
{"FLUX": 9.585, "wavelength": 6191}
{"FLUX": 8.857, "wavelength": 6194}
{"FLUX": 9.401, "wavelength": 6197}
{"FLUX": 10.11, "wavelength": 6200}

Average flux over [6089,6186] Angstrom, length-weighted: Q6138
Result 13.9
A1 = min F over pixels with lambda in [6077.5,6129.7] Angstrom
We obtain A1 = 13.79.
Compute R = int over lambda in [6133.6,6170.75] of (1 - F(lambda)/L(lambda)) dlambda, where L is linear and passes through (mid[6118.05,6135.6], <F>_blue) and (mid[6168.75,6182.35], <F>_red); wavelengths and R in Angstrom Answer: -1.5 Angstrom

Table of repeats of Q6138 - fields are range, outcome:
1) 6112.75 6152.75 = 15.6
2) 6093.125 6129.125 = 15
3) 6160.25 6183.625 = 10.5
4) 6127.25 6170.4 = 14.1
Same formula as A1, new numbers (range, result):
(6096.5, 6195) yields 8.857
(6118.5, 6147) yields 13.84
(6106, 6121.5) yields 14.31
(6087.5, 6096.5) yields 14.96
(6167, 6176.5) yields 9.986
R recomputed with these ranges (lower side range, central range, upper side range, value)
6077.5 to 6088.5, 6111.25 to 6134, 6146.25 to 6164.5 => -2.64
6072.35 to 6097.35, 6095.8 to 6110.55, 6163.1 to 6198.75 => -1.04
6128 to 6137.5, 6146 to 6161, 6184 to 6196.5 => -0.52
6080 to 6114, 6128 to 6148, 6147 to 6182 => -4.84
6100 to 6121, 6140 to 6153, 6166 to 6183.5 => -3.47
